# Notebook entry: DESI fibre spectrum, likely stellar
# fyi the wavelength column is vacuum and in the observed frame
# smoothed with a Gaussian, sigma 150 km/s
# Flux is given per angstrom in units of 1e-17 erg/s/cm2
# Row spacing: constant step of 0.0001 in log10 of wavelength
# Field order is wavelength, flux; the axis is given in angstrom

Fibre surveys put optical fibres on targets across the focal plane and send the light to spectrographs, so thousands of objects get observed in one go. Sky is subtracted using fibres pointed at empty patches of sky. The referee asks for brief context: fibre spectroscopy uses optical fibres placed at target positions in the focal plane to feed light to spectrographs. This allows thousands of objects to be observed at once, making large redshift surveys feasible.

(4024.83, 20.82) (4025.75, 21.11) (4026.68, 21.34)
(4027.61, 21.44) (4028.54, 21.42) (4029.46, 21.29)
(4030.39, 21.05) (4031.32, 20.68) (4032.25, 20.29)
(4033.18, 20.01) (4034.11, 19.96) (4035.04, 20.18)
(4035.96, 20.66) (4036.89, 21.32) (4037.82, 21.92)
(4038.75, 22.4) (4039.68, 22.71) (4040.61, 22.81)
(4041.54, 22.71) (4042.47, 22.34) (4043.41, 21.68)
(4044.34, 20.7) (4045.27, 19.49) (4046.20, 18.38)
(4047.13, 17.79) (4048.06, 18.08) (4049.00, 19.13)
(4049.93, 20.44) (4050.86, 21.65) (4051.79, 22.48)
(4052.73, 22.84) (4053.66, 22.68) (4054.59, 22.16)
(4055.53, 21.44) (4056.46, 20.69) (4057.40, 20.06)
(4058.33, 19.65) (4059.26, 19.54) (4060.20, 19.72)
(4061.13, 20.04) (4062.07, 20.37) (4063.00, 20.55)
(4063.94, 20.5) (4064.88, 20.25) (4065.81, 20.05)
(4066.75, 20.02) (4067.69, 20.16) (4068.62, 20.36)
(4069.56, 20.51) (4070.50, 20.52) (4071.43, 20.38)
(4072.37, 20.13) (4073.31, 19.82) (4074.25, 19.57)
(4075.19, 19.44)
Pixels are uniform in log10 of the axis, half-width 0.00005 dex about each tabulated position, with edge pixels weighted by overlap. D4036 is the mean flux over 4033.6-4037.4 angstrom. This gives 20.6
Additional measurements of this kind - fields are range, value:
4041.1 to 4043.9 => 22.2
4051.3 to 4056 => 22.3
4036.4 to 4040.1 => 22.1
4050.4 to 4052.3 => 22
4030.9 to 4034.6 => 20.2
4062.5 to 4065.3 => 20.4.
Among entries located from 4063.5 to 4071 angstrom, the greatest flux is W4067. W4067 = 20.52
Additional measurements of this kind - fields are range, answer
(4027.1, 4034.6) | 21.44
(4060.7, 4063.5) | 20.55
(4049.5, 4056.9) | 22.84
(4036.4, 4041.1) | 22.81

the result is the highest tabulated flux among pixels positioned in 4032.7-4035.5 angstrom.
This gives 20.18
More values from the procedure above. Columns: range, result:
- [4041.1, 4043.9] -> 22.71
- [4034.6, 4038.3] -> 21.92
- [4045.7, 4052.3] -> 22.48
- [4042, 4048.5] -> 22.34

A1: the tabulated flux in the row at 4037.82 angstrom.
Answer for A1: 21.92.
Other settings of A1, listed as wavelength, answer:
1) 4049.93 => 20.44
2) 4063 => 20.55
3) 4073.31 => 19.82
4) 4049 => 19.13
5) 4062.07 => 20.37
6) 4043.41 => 21.68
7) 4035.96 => 20.66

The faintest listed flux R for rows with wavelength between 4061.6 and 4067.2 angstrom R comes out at 20.02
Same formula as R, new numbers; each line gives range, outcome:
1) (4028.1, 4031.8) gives 20.68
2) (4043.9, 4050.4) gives 17.79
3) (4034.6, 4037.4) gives 20.18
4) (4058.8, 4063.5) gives 19.54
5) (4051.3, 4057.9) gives 20.06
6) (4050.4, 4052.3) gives 21.65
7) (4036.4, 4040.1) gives 21.32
